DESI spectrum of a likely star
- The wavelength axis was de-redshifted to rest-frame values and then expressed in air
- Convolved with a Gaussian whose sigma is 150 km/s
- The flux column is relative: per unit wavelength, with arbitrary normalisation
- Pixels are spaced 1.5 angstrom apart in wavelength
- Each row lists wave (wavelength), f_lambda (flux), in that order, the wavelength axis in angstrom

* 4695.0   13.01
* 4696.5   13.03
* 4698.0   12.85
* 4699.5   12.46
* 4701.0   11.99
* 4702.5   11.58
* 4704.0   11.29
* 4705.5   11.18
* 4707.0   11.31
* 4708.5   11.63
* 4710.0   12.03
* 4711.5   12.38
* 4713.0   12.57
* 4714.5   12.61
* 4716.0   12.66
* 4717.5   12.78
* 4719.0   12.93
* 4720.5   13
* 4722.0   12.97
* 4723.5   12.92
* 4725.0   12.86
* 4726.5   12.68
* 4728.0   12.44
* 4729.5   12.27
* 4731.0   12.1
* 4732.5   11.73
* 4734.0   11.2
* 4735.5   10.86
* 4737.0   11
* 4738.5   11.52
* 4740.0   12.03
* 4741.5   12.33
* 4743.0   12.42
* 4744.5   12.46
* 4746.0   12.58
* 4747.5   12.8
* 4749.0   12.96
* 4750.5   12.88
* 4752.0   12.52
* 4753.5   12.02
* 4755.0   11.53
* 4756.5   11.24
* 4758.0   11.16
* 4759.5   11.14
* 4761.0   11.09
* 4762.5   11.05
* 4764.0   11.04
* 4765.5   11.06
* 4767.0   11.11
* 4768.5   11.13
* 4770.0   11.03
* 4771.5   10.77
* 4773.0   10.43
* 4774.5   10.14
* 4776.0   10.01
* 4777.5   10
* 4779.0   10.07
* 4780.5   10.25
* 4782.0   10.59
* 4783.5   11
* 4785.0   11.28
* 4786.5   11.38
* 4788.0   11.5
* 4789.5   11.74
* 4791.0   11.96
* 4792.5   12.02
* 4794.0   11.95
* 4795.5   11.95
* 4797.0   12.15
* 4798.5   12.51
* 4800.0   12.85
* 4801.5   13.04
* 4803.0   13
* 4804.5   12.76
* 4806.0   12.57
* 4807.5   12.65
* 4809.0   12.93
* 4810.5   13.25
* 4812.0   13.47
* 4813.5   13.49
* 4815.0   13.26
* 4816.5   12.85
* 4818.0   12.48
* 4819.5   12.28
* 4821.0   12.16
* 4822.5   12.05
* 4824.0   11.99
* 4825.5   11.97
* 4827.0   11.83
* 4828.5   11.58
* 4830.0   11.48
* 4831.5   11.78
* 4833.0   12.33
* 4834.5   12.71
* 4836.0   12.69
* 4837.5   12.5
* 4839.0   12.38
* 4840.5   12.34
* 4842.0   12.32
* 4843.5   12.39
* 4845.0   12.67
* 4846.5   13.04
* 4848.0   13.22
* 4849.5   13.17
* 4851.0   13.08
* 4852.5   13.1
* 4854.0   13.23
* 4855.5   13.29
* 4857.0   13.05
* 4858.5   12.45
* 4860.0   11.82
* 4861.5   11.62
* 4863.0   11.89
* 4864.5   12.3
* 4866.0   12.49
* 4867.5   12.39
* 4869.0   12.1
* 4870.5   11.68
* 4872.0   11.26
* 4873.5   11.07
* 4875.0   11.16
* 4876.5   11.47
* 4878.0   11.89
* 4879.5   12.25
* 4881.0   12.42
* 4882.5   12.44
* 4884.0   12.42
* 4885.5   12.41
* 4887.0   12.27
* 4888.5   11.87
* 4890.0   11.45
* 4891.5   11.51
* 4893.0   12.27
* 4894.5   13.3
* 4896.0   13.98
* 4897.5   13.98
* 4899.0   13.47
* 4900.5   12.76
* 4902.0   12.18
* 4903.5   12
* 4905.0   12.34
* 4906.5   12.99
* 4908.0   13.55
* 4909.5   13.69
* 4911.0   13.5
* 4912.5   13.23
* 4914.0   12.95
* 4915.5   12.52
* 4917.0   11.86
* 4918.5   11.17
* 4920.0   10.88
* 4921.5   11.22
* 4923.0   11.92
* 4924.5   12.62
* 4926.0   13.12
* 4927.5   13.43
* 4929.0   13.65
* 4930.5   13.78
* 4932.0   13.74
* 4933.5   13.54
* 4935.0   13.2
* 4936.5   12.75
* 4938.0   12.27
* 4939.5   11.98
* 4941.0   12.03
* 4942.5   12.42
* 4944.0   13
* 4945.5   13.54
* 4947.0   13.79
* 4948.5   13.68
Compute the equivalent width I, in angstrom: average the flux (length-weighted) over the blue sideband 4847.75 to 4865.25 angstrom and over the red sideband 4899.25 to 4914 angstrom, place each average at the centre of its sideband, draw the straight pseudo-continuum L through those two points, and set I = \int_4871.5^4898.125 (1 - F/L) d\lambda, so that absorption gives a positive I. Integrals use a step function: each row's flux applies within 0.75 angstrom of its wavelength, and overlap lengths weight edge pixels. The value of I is 1.3 angstrom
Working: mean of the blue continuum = 12.7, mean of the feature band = 12.2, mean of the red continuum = 12.9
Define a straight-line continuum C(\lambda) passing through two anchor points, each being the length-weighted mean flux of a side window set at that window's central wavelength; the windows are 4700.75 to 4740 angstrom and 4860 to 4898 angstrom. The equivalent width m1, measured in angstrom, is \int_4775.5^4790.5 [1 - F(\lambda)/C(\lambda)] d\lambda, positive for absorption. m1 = 1.6 angstrom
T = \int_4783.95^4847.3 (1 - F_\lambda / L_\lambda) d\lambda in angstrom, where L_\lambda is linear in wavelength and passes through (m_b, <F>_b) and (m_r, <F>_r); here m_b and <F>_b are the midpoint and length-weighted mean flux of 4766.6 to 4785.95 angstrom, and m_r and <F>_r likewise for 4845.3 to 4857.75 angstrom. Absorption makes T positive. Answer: -2.5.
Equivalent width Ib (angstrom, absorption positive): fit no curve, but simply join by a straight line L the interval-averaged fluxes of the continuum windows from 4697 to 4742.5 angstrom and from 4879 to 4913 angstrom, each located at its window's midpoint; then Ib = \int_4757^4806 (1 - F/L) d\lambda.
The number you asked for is 3.9 angstrom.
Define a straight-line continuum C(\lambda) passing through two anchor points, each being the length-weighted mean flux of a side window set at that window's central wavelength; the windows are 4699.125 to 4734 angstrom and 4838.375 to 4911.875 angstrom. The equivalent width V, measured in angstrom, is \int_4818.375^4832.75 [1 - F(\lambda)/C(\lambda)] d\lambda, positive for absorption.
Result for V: 0.56 angstrom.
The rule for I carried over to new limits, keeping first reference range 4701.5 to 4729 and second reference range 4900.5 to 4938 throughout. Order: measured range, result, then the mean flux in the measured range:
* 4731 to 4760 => 1.1 angstrom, 11.9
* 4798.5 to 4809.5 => -0.3 angstrom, 12.8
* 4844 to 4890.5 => 1.2 angstrom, 12.3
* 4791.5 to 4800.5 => 0.2 angstrom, 12.2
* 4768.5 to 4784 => 2.5 angstrom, 10.5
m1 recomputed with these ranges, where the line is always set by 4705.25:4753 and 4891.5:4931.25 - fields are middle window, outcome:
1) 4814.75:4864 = 0.5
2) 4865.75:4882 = 1.1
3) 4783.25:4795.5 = 0.8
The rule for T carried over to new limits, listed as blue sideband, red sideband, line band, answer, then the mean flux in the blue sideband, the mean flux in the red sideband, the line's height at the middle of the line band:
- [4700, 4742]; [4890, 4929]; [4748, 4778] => 2.42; 12.1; 12.7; 12.2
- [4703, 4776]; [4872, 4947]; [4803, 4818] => -1.05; 11.9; 12.6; 12.1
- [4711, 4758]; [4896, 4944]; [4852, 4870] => 0.21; 12.3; 12.8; 12.6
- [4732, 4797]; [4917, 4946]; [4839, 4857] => -1.29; 11.4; 12.6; 12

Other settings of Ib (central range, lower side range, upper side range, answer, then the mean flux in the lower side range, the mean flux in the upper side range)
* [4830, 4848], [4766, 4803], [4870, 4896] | -1.16 angstrom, 11.3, 12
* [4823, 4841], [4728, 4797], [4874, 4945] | -0.21 angstrom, 11.5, 12.6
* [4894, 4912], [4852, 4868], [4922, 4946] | -0.57 angstrom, 12.5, 12.9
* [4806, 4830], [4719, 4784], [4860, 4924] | -1.19 angstrom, 11.6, 12.3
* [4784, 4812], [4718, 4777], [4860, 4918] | -0.77 angstrom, 11.8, 12.4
